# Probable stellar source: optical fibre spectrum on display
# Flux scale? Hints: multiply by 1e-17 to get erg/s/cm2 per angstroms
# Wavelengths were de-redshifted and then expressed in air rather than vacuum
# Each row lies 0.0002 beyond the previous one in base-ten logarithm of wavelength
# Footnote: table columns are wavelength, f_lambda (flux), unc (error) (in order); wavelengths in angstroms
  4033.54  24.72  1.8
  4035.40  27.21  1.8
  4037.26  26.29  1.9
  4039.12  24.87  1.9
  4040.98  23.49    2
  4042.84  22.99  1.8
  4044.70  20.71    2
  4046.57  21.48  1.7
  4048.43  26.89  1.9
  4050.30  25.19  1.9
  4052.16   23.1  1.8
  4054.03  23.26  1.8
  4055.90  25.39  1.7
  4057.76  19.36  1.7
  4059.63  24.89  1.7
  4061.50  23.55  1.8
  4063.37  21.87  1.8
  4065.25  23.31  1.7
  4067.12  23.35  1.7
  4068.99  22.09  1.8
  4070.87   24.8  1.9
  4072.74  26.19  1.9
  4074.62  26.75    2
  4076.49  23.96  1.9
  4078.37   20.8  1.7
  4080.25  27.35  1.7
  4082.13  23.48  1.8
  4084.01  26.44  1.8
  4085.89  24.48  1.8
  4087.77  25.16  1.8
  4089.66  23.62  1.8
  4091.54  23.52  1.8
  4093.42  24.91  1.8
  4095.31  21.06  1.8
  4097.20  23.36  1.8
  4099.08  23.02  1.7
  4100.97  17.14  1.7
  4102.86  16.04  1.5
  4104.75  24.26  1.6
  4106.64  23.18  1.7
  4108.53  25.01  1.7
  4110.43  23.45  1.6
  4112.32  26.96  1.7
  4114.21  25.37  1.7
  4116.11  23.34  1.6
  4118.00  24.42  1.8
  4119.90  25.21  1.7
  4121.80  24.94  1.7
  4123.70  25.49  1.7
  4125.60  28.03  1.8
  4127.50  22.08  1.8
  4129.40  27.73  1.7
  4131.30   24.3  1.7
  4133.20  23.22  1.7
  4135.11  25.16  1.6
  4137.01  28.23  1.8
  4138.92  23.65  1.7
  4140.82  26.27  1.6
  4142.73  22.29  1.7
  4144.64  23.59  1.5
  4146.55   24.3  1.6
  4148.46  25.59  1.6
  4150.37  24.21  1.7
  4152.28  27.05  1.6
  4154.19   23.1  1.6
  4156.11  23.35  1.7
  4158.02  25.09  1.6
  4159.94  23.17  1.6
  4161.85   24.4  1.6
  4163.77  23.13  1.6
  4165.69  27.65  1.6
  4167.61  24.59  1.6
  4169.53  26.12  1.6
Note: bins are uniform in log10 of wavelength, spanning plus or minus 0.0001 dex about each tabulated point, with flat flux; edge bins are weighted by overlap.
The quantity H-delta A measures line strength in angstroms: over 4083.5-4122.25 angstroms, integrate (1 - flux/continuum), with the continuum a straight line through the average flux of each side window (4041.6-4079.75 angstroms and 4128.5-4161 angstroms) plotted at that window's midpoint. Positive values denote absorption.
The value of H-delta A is 1.0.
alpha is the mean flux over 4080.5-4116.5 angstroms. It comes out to 23.4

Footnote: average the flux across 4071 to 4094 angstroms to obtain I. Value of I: 24.7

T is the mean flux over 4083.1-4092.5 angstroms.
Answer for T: 24.7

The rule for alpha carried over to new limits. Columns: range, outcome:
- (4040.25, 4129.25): 23.8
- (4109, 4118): 24.8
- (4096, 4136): 23.9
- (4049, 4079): 23.7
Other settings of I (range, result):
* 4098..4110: 21.6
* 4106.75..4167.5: 24.8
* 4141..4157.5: 24.3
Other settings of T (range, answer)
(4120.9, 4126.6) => 26.1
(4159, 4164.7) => 23.6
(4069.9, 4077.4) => 25.4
